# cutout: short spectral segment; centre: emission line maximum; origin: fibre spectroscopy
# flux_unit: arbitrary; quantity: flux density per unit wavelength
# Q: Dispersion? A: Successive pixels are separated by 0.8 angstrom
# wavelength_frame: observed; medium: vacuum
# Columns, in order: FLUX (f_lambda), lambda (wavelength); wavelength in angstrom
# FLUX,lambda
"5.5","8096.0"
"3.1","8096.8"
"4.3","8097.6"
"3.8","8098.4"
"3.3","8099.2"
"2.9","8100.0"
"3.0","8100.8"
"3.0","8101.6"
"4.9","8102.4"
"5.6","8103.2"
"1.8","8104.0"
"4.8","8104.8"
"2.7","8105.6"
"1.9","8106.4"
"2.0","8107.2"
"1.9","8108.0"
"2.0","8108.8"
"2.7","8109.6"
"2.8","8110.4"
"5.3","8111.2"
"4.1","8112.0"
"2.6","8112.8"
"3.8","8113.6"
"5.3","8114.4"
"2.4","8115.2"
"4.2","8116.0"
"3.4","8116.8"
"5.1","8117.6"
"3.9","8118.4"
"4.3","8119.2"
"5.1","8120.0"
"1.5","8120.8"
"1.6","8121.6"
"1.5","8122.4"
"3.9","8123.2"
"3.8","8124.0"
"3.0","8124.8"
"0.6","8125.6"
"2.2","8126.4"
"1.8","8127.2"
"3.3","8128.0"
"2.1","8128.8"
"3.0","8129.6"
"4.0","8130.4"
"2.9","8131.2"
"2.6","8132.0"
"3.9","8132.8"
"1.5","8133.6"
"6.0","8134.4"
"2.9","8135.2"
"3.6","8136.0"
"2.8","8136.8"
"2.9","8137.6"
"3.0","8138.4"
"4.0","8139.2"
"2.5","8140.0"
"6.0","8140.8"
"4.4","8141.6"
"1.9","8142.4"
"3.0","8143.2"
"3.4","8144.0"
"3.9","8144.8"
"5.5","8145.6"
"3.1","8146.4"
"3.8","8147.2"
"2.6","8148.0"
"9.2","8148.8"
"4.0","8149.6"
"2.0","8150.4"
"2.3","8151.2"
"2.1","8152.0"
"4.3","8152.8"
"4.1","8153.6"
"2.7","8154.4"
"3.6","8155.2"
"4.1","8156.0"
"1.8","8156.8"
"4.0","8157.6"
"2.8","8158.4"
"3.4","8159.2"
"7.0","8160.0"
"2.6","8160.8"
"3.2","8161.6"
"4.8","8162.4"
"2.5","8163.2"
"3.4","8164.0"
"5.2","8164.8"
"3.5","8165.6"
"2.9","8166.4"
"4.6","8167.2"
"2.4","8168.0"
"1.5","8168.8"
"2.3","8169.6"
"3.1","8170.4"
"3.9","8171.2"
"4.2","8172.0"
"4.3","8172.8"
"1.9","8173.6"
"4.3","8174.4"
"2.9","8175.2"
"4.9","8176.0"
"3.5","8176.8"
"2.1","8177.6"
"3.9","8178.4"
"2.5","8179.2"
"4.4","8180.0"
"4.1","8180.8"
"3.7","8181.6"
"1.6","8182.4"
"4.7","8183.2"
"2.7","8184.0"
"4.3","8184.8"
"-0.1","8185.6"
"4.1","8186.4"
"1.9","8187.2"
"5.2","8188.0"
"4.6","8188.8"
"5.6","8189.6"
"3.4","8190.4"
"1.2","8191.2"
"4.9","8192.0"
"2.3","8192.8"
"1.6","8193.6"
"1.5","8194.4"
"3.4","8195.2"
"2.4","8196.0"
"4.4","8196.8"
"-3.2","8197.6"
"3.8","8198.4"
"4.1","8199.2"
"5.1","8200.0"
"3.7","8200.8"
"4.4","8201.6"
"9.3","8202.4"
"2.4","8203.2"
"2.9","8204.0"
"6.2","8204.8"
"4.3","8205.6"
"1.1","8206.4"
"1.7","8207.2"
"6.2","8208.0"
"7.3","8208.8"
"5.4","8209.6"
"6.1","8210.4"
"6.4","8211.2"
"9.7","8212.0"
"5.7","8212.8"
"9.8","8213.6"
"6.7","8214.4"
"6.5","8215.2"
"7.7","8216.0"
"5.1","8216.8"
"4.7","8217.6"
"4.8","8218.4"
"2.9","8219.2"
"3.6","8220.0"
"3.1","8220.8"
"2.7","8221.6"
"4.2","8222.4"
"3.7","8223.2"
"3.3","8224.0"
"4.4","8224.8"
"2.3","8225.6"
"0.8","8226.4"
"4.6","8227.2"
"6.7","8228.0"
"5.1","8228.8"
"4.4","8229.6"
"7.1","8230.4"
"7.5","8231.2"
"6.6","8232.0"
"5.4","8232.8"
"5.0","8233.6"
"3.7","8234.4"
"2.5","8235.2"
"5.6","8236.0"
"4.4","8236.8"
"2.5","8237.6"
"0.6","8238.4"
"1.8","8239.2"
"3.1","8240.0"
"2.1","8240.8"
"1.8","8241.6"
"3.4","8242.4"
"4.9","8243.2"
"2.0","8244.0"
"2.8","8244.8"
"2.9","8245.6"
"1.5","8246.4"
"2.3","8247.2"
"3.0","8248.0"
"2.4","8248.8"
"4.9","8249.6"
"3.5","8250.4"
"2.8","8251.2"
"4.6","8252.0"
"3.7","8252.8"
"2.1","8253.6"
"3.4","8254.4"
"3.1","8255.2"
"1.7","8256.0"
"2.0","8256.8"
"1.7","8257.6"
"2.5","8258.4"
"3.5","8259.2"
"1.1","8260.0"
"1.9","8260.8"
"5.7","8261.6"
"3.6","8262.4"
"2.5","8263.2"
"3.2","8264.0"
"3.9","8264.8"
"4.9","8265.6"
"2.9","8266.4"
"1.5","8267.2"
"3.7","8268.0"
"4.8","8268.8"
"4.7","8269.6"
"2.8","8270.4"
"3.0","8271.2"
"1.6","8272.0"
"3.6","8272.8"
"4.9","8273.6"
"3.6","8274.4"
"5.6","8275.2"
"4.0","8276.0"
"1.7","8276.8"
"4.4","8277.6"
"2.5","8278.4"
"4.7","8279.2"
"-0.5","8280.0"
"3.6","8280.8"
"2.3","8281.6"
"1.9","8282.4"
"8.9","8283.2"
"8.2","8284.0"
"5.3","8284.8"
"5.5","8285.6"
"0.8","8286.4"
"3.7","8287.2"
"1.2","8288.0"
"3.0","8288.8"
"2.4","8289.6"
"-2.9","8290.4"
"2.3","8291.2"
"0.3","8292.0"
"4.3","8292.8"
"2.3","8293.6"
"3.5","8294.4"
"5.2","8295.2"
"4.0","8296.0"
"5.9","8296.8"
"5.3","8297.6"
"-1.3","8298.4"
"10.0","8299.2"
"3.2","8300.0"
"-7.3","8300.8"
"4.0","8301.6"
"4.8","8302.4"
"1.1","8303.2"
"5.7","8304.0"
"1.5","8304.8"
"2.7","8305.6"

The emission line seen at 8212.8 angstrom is [S II] 6716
